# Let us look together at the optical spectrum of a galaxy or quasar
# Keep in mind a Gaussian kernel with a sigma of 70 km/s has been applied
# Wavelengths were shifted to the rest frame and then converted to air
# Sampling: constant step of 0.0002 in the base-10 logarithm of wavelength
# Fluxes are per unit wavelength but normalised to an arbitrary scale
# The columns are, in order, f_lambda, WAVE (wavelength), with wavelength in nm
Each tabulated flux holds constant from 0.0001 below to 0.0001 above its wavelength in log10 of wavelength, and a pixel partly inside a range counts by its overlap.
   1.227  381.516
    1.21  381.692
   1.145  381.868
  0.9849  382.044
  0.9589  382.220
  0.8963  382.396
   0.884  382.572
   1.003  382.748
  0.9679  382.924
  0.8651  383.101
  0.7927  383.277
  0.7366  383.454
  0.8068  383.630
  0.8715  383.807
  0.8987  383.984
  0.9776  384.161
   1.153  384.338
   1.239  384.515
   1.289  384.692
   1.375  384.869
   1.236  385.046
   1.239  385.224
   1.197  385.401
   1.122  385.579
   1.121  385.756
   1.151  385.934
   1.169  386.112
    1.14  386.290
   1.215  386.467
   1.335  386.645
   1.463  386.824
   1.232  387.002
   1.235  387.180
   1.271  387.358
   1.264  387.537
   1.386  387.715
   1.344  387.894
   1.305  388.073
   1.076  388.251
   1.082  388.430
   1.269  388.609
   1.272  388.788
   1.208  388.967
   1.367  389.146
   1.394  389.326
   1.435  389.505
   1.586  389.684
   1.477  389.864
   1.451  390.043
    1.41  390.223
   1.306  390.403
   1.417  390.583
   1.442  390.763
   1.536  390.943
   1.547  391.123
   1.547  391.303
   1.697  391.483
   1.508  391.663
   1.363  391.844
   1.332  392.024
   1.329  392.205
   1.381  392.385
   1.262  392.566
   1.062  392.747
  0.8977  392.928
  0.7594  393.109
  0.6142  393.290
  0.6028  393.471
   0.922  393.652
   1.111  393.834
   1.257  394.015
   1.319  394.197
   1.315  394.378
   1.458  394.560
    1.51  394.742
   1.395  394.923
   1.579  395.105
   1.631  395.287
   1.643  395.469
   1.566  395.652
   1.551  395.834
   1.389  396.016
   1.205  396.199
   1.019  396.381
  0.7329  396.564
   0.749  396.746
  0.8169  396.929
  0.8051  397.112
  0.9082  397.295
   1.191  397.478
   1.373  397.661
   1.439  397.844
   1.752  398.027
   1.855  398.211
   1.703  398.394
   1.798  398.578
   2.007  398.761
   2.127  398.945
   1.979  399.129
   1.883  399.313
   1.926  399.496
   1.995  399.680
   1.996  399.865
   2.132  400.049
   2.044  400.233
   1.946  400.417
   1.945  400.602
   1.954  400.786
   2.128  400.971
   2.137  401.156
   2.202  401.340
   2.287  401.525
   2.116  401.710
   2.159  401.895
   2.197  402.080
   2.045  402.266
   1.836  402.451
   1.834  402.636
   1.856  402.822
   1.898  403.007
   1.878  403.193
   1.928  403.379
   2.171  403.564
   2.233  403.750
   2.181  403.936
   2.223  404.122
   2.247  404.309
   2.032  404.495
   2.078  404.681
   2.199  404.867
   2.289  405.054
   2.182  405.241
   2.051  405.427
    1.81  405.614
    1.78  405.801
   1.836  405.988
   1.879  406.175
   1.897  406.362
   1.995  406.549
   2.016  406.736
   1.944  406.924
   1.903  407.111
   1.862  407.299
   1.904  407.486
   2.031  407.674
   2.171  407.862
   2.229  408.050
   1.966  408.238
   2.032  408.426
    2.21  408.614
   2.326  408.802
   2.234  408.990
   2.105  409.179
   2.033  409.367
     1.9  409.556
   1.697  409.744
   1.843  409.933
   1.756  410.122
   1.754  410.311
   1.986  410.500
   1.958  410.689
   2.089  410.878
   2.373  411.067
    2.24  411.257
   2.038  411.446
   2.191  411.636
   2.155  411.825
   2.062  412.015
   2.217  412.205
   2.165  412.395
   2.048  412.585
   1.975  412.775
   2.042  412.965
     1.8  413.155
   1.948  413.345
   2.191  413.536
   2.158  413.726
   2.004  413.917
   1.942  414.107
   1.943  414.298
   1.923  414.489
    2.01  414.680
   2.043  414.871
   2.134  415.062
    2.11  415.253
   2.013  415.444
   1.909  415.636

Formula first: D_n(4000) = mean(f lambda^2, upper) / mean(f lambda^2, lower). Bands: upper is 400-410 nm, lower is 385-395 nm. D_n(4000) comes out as 1.72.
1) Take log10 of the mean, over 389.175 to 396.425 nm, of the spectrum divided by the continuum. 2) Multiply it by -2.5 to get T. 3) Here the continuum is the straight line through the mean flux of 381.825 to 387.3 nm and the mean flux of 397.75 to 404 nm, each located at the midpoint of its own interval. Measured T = 0.15 mag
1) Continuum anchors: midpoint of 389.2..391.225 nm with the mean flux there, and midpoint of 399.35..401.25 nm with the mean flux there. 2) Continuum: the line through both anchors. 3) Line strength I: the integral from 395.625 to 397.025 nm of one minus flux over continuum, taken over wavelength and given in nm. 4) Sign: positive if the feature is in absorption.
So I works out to 0.533 nm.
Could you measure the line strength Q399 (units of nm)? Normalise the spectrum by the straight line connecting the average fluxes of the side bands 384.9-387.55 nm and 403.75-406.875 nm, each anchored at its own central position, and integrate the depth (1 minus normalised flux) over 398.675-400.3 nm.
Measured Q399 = -0.19 nm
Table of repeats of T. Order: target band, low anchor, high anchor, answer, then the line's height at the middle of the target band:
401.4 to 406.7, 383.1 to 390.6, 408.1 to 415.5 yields -0.15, 1.79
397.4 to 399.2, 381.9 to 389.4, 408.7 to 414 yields -0.09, 1.59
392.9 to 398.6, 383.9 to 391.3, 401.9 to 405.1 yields 0.33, 1.69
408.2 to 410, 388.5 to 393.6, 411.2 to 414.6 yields -0.06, 1.92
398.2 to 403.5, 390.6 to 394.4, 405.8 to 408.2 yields -0.21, 1.65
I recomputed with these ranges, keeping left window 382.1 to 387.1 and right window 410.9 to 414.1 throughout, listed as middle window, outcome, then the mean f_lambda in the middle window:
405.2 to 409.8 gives -0.21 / 2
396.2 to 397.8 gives 0.58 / 0.979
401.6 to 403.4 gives -0.26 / 1.98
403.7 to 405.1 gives -0.29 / 2.18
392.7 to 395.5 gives 0.49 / 1.19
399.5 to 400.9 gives -0.30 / 2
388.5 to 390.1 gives -0.16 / 1.38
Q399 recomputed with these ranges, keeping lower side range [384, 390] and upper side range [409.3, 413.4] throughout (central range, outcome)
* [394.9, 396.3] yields 0.026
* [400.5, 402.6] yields -0.460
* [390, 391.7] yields -0.133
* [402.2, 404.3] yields -0.302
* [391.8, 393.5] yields 0.430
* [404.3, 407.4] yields -0.256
